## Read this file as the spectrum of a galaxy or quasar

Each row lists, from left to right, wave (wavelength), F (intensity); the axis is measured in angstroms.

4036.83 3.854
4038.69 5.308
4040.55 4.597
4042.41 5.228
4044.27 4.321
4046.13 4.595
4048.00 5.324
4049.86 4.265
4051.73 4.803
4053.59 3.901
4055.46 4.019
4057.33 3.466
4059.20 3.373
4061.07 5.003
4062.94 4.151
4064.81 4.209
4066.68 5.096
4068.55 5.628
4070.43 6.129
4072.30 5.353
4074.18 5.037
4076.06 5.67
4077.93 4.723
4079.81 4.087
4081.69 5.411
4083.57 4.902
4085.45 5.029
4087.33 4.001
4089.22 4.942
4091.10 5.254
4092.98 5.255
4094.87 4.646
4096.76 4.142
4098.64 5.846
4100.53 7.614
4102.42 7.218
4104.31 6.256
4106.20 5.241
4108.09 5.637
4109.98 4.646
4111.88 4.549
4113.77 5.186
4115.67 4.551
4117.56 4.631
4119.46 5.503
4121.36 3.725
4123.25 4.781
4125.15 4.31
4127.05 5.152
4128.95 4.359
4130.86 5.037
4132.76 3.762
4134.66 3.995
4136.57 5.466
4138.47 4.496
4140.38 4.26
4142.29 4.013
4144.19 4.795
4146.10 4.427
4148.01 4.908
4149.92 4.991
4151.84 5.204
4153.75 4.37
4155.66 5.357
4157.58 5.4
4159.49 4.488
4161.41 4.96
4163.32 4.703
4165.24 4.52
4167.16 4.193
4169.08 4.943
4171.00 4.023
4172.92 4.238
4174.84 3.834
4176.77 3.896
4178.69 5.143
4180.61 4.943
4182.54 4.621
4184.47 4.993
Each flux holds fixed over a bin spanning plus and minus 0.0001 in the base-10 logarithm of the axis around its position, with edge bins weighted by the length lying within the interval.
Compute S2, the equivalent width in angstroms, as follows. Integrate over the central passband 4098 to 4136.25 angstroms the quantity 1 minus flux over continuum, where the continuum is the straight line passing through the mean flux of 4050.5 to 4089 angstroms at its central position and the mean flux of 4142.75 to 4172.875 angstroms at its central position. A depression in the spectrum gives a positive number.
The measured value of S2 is -3.1 angstroms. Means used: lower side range 4.7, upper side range 4.72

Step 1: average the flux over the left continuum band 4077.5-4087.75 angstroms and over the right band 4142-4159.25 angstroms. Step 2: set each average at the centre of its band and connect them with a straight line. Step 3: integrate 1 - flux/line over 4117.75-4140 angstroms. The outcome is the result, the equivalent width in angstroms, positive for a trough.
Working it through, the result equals 1.0 angstroms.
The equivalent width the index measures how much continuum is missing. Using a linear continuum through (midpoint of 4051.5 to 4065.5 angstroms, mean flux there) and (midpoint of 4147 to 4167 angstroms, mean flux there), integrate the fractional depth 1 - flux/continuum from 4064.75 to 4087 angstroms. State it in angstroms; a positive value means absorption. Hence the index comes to -4.7 angstroms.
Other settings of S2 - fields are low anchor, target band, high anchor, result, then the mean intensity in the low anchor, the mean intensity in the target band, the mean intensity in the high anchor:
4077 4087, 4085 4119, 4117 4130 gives -3.99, 4.78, 5.26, 4.64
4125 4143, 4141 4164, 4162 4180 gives -1.76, 4.5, 4.8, 4.41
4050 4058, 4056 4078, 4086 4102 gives -1.57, 4.09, 4.81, 5.27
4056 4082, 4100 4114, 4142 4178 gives -3.14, 4.78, 5.77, 4.61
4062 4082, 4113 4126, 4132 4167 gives 0.39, 5.03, 4.67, 4.67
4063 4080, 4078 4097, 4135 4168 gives 0.90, 5.1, 4.79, 4.73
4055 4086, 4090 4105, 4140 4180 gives -3.25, 4.79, 5.76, 4.61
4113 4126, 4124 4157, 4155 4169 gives 0.57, 4.67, 4.65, 4.8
